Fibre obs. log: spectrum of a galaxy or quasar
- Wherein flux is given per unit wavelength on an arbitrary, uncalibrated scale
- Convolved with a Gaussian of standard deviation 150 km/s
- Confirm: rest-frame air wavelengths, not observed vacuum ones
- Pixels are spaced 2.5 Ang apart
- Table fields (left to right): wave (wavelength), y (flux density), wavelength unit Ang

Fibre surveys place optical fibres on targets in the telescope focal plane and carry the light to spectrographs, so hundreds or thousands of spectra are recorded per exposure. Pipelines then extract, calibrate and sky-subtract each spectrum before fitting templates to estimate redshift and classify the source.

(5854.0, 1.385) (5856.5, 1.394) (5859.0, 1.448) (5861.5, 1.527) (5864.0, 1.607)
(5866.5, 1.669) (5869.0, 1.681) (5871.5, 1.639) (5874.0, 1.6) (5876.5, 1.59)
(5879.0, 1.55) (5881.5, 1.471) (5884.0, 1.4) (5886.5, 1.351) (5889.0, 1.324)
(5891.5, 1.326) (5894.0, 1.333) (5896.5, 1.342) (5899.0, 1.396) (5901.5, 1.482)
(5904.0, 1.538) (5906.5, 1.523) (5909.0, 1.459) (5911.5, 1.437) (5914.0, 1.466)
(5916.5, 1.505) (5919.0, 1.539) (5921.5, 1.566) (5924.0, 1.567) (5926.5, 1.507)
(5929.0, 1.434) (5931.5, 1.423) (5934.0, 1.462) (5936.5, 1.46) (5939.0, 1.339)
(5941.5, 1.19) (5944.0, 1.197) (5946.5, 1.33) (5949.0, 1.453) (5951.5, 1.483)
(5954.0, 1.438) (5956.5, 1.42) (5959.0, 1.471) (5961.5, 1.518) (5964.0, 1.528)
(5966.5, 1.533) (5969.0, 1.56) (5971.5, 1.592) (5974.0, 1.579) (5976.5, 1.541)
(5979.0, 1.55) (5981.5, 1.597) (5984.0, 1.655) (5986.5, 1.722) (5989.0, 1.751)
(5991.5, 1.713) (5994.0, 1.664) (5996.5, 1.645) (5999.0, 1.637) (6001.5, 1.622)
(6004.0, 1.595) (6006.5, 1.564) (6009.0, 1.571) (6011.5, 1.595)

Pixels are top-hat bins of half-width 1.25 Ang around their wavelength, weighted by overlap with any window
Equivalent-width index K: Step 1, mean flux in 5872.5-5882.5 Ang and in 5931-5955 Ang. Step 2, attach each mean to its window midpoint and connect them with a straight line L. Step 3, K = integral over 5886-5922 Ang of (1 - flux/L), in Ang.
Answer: 1.1 Ang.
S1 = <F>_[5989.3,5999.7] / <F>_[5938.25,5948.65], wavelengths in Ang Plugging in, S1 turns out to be 1.3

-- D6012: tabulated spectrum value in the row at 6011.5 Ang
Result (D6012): 1.595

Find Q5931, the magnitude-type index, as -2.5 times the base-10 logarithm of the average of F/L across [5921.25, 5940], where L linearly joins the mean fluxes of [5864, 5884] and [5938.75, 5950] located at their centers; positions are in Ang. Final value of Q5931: -0.09 mag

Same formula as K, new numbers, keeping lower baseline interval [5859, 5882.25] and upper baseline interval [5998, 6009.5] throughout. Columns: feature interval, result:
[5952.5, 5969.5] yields 1.1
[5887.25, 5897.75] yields 1.7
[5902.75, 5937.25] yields 2.2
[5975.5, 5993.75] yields -0.6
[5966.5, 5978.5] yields 0.2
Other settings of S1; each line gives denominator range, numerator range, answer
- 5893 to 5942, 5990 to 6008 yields 1.13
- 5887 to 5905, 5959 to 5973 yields 1.11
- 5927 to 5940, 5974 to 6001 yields 1.15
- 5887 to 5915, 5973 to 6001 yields 1.16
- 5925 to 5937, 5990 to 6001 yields 1.14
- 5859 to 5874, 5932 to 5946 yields 0.83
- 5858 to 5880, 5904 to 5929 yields 0.95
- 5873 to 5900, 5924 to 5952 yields 0.98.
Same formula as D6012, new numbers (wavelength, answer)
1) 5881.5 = 1.471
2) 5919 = 1.539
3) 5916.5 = 1.505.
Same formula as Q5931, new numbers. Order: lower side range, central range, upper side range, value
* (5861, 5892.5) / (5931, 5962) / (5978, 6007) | 0.15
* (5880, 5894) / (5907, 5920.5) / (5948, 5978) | -0.05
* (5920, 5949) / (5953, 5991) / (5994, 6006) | -0.02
